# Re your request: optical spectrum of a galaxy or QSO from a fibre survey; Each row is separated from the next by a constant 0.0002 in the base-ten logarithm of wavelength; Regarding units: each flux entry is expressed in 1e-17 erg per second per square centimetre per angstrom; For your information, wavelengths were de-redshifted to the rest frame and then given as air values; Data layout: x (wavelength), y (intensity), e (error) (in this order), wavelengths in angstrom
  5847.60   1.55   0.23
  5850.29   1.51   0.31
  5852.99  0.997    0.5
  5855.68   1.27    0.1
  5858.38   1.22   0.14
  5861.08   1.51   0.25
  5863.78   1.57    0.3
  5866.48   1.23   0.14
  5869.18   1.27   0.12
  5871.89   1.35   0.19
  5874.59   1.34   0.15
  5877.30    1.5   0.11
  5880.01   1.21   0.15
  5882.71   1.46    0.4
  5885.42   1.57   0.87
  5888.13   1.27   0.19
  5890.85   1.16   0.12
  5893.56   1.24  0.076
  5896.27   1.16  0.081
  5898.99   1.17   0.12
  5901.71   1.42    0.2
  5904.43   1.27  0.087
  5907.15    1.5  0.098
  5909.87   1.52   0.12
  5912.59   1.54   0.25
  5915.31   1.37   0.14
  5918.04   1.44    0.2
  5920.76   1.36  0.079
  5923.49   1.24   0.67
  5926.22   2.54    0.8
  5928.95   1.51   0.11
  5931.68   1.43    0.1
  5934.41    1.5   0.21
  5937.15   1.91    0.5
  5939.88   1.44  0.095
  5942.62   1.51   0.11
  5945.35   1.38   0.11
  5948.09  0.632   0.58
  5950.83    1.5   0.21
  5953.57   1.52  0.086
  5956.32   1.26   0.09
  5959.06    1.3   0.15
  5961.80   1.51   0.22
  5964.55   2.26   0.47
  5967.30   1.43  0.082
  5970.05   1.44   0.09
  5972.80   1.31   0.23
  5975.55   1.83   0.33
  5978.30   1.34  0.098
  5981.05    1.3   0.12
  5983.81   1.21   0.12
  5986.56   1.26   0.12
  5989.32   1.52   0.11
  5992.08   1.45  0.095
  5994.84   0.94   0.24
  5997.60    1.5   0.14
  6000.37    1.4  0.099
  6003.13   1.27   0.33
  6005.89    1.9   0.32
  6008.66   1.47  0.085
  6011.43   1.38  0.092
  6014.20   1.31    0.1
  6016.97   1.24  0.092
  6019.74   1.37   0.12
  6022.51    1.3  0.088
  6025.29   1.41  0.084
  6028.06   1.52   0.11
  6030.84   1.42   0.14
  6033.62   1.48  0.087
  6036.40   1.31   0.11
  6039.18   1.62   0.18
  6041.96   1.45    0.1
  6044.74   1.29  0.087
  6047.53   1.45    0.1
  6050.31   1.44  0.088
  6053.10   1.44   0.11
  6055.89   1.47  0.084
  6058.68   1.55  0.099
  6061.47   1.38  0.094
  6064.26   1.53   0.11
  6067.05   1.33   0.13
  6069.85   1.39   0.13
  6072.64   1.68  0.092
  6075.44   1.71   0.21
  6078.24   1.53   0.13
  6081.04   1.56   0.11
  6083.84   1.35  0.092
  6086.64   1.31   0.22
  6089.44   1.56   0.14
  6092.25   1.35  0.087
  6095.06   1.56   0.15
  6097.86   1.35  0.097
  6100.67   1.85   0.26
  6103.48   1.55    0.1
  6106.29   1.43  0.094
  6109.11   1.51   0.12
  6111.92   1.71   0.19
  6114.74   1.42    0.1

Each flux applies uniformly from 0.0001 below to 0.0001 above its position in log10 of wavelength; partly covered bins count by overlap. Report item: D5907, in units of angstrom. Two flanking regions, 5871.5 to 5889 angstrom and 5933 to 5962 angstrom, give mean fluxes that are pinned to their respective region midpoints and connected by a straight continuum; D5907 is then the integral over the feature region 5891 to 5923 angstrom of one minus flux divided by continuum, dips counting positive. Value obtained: 1.0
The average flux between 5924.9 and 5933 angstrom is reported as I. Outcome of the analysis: 1.83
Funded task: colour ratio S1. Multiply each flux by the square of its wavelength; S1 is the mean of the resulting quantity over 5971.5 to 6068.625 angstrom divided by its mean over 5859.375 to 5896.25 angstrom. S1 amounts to 1.1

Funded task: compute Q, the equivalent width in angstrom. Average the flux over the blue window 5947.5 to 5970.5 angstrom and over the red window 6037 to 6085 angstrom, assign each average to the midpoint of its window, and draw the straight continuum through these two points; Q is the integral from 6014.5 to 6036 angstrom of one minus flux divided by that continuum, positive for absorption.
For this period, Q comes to 1.27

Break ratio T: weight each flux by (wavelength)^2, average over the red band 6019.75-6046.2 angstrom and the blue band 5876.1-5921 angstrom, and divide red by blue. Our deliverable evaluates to 1.1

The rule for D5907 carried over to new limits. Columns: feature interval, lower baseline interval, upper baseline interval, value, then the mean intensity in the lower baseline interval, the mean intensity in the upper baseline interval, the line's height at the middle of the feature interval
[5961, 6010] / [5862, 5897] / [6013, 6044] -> -2.8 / 1.34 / 1.4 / 1.38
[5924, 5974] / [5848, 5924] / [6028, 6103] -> -4.4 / 1.35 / 1.48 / 1.39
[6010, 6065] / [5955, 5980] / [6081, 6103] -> 3.0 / 1.52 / 1.48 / 1.5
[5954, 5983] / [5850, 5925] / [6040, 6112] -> -1.8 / 1.35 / 1.49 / 1.41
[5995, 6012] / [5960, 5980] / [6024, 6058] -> 0.7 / 1.58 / 1.44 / 1.51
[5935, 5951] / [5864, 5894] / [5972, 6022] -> -0.3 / 1.34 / 1.39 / 1.37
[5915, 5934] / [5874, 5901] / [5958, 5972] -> -1.6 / 1.31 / 1.58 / 1.44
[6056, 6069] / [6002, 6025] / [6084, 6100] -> -0.2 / 1.41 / 1.44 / 1.43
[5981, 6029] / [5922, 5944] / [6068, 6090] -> 5.9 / 1.63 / 1.51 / 1.57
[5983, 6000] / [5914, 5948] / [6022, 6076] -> 1.9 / 1.52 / 1.46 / 1.49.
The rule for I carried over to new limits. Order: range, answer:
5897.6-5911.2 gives 1.37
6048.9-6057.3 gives 1.45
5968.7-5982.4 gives 1.45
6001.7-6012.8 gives 1.51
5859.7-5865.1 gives 1.54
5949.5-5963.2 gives 1.42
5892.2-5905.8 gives 1.25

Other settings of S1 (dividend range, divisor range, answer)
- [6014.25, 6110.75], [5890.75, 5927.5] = 1.07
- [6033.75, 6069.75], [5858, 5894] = 1.12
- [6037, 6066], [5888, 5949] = 1.07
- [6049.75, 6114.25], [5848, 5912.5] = 1.20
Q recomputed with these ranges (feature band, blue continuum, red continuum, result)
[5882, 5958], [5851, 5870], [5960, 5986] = -0.69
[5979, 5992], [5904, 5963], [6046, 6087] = 1.19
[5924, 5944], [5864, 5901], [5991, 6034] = -4.86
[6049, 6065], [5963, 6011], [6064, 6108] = 0.25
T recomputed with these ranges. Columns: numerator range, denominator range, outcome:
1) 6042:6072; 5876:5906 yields 1.16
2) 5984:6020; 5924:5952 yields 0.92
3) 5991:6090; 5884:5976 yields 1.03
